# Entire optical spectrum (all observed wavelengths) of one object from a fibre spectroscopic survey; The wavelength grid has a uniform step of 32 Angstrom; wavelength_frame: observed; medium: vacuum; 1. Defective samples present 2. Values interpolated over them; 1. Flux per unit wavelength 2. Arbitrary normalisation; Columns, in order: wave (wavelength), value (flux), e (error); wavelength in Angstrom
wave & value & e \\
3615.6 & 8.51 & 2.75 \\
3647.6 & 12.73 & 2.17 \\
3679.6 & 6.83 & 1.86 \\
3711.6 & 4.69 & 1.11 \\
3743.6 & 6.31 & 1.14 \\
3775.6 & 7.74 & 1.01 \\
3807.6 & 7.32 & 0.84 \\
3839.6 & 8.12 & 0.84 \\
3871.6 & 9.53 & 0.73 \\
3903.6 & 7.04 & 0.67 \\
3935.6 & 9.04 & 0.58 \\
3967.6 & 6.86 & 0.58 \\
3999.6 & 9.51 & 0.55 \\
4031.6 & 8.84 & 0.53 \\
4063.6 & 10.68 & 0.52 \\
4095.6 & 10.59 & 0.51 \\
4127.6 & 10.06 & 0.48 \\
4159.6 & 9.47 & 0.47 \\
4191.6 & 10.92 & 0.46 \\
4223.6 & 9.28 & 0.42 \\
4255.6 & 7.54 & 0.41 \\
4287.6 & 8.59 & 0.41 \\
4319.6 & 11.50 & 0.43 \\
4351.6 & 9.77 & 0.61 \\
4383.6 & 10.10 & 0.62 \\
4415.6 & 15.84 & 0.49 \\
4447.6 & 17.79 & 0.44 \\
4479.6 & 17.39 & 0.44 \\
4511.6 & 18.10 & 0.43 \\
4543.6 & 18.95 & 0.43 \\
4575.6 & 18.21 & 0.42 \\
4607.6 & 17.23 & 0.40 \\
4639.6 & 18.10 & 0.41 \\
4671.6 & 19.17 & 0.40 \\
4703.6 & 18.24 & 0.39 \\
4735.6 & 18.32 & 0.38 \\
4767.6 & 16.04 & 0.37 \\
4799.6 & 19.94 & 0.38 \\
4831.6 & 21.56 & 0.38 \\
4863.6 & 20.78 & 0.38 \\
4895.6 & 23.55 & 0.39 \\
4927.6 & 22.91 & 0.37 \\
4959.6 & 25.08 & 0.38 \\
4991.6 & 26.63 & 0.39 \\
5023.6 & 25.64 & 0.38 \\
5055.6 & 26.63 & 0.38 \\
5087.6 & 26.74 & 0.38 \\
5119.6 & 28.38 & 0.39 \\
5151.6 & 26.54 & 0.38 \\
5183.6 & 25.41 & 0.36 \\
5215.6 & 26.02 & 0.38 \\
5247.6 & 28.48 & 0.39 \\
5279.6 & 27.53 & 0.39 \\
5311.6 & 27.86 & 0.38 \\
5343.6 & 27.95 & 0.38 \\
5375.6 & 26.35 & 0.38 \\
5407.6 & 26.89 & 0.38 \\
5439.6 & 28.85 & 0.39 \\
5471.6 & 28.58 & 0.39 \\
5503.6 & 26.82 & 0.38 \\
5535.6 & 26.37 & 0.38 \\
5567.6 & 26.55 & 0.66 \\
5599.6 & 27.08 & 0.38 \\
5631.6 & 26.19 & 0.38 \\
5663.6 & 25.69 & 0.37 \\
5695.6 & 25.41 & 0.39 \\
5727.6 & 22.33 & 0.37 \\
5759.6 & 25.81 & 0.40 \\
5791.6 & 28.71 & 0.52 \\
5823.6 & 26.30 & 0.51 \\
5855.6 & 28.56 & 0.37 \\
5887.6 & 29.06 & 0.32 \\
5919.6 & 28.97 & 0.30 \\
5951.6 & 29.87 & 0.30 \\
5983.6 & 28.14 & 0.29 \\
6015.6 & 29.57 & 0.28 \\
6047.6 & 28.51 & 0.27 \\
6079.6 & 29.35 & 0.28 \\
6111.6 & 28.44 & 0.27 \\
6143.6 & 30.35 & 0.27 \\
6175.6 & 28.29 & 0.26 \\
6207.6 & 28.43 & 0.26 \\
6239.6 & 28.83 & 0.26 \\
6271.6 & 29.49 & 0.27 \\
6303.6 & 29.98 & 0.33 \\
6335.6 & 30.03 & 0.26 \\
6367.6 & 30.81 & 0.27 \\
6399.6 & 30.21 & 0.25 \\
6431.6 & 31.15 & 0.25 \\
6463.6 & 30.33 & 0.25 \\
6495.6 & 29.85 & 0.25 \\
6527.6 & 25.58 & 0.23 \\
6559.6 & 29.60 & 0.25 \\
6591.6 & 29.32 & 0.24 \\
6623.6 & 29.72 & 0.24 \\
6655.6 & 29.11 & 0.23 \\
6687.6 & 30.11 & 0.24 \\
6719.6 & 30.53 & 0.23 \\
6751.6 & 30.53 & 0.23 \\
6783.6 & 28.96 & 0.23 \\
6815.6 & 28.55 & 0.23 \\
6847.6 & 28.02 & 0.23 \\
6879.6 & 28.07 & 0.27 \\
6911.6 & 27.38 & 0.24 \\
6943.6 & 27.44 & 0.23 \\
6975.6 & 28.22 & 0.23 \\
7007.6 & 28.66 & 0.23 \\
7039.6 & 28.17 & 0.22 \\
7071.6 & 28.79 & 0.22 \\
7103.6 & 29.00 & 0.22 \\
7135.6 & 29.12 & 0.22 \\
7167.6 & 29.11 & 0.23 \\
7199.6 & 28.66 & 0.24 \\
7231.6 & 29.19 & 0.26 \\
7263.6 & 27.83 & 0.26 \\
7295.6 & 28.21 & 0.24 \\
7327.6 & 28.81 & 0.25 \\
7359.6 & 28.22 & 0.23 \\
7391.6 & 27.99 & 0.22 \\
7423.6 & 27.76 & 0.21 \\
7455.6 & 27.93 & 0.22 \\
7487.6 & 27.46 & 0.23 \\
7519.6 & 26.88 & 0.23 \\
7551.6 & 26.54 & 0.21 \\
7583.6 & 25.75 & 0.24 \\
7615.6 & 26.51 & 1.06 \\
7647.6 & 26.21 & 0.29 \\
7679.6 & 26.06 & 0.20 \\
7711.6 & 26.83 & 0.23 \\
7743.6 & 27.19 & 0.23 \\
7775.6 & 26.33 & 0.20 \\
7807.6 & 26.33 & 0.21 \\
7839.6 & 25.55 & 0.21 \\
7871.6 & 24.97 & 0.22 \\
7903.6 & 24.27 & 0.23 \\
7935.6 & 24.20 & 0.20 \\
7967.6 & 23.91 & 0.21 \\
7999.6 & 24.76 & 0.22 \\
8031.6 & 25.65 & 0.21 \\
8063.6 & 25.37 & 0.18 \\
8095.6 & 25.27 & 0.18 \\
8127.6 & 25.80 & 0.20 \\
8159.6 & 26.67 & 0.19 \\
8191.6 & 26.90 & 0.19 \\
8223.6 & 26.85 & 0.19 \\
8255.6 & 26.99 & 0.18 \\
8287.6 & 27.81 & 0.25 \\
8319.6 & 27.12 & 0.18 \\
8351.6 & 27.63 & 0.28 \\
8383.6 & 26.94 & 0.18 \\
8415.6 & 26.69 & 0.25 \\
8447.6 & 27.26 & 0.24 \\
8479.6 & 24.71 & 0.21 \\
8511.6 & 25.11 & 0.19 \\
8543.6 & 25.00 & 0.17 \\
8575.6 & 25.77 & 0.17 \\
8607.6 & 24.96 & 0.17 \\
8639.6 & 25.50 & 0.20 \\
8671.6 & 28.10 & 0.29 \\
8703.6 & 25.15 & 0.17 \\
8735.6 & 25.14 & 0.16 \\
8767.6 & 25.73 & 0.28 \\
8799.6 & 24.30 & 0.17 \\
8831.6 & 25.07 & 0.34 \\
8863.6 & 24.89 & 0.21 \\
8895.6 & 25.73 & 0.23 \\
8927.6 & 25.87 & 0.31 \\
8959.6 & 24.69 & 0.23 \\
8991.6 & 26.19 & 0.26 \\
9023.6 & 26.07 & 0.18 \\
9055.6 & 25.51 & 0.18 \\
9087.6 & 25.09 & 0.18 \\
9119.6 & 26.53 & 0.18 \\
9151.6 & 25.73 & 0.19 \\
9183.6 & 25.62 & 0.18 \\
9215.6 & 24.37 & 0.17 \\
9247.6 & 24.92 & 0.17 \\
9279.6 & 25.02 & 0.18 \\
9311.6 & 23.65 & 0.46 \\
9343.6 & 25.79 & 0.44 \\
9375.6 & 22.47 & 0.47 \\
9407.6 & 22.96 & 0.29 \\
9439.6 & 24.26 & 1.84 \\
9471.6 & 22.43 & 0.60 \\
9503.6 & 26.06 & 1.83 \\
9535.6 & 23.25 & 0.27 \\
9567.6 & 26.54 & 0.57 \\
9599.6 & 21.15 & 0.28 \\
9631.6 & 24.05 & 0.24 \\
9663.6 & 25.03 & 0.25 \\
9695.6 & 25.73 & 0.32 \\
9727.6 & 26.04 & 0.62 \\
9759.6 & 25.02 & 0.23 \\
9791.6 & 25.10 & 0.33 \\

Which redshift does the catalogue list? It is 0.11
